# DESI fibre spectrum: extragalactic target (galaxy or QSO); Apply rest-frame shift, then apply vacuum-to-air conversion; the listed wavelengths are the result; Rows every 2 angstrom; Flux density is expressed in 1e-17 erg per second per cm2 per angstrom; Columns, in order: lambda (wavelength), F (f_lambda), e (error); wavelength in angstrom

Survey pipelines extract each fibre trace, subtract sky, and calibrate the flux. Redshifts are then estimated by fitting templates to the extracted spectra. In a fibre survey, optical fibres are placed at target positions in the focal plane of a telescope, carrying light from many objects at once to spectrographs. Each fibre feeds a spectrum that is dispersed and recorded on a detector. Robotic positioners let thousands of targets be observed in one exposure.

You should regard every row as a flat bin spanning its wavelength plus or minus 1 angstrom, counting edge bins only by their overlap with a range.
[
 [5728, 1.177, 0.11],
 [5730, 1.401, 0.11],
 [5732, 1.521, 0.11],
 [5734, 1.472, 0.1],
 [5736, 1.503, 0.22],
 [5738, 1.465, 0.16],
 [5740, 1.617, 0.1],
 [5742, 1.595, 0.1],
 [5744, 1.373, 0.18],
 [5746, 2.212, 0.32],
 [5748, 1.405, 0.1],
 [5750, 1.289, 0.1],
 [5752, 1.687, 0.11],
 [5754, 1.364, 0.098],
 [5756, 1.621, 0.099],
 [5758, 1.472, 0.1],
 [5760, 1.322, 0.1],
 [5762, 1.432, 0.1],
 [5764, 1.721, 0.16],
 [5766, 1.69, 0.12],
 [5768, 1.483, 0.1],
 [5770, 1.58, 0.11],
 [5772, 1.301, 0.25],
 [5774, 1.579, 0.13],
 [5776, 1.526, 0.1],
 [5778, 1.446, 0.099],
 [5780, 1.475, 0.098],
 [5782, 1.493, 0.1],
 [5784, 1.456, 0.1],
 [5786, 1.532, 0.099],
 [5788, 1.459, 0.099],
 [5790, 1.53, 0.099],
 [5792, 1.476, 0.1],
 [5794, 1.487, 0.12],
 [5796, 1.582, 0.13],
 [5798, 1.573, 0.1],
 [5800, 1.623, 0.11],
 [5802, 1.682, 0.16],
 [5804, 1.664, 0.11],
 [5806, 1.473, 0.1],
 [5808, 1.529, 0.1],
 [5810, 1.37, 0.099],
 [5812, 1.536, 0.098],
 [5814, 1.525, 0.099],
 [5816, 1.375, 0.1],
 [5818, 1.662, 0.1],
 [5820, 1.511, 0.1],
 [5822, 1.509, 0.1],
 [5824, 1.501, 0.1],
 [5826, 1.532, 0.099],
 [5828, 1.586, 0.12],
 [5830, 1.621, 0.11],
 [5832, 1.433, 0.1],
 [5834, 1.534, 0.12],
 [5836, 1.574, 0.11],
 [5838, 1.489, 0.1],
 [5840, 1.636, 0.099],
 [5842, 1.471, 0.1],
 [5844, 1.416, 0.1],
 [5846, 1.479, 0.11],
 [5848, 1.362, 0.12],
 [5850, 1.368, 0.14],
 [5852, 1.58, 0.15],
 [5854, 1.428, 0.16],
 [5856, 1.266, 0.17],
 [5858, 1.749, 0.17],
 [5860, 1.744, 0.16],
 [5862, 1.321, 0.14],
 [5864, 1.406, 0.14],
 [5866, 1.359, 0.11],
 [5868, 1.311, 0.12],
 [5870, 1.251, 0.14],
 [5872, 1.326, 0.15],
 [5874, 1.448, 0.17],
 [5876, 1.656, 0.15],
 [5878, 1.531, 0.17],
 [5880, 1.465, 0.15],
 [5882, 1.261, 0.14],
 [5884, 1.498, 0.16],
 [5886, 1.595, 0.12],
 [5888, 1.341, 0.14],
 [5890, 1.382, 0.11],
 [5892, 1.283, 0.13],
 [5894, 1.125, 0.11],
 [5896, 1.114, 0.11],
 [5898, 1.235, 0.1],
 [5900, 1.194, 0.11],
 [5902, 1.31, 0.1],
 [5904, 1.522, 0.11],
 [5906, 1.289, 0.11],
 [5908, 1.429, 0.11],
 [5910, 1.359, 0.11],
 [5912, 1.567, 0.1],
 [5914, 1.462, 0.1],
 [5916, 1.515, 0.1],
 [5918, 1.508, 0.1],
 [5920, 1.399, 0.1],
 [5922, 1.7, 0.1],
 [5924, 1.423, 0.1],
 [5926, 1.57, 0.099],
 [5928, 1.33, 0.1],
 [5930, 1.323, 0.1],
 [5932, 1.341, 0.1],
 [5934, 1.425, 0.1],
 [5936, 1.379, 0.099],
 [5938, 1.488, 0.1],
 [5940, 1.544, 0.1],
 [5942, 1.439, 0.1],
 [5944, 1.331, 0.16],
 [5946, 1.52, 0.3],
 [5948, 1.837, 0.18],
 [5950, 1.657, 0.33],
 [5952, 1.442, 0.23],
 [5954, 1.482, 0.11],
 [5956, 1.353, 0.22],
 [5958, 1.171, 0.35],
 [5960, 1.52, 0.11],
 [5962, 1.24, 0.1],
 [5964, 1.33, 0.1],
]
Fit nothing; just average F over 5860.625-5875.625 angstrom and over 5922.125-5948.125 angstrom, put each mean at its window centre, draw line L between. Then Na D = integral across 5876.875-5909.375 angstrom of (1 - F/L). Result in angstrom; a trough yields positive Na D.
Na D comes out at 1.2 angstrom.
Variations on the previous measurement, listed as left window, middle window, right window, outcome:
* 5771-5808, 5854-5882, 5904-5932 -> 0.7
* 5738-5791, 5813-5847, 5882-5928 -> -1.3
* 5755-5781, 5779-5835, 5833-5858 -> -1.2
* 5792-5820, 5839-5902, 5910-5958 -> 4.2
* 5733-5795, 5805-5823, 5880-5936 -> -0.3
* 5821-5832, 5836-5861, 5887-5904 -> -0.9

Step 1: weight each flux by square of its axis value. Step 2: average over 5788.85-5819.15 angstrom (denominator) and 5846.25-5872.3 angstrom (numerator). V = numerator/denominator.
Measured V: 0.94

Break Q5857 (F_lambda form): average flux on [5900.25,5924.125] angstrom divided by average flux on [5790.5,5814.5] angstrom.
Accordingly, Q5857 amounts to 0.94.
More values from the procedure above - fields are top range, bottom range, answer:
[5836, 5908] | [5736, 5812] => 0.92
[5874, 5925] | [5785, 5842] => 0.92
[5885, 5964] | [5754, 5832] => 0.93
